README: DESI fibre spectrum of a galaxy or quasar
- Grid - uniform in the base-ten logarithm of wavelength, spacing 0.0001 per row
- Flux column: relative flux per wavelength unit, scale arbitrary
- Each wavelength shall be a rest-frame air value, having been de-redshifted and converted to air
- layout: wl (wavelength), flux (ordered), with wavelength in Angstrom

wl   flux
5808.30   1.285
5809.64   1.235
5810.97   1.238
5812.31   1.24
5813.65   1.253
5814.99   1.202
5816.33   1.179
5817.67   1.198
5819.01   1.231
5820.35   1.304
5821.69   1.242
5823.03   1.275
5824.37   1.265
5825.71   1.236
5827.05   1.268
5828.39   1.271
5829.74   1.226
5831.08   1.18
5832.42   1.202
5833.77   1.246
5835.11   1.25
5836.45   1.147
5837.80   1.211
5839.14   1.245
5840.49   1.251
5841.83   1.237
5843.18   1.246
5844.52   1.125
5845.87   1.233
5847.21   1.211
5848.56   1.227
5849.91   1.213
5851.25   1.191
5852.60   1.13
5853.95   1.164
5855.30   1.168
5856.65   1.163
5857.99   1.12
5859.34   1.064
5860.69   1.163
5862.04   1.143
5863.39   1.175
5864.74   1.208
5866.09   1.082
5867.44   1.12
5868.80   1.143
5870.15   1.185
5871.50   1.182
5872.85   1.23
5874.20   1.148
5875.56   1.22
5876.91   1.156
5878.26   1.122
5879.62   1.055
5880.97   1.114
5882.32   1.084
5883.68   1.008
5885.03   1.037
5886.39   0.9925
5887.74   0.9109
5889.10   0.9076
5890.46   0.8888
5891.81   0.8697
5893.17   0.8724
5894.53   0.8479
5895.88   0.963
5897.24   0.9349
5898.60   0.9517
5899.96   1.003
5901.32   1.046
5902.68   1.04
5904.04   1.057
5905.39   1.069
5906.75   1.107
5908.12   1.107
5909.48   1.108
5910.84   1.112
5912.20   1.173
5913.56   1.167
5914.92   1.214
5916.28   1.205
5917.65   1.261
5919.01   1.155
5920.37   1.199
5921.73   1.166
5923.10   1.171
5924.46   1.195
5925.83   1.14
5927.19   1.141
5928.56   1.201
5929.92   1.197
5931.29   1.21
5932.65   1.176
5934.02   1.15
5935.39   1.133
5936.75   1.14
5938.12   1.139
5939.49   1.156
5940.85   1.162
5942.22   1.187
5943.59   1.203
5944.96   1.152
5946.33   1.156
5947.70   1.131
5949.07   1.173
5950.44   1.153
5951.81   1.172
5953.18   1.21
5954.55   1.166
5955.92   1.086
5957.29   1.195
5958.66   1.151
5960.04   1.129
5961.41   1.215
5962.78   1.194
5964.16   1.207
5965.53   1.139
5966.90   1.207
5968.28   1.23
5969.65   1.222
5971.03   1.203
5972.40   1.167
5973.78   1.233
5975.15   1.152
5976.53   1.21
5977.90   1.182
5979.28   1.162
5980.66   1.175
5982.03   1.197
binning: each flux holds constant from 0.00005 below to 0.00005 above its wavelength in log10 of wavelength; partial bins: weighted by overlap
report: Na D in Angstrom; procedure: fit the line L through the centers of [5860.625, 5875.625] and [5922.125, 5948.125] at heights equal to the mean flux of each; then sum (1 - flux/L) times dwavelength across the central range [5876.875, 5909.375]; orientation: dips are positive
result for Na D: 4.5 Angstrom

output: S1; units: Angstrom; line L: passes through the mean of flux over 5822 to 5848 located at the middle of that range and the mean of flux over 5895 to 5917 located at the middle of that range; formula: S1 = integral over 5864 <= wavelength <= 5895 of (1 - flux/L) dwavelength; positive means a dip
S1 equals 2.0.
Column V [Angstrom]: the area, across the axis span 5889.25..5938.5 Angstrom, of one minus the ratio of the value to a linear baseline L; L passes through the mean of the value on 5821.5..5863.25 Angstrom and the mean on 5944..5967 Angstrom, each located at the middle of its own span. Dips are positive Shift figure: 3.5 Angstrom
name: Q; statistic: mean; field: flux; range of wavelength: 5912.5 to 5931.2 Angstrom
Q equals 1.19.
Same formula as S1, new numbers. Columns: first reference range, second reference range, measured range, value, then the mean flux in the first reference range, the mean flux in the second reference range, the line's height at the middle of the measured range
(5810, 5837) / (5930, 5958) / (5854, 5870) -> 0.9 Angstrom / 1.23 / 1.16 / 1.21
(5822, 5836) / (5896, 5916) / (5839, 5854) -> 0.0 Angstrom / 1.24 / 1.08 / 1.2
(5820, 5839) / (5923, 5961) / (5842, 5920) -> 6.5 Angstrom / 1.24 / 1.16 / 1.2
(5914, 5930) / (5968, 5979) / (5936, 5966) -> 0.7 Angstrom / 1.19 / 1.2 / 1.19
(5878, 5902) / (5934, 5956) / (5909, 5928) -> -1.8 Angstrom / 0.975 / 1.16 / 1.07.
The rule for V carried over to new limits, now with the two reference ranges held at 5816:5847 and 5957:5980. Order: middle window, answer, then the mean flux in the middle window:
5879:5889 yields 1.6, 1.02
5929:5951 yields 0.6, 1.16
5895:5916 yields 2.4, 1.07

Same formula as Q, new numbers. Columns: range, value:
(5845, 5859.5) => 1.17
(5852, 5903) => 1.07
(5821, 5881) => 1.19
